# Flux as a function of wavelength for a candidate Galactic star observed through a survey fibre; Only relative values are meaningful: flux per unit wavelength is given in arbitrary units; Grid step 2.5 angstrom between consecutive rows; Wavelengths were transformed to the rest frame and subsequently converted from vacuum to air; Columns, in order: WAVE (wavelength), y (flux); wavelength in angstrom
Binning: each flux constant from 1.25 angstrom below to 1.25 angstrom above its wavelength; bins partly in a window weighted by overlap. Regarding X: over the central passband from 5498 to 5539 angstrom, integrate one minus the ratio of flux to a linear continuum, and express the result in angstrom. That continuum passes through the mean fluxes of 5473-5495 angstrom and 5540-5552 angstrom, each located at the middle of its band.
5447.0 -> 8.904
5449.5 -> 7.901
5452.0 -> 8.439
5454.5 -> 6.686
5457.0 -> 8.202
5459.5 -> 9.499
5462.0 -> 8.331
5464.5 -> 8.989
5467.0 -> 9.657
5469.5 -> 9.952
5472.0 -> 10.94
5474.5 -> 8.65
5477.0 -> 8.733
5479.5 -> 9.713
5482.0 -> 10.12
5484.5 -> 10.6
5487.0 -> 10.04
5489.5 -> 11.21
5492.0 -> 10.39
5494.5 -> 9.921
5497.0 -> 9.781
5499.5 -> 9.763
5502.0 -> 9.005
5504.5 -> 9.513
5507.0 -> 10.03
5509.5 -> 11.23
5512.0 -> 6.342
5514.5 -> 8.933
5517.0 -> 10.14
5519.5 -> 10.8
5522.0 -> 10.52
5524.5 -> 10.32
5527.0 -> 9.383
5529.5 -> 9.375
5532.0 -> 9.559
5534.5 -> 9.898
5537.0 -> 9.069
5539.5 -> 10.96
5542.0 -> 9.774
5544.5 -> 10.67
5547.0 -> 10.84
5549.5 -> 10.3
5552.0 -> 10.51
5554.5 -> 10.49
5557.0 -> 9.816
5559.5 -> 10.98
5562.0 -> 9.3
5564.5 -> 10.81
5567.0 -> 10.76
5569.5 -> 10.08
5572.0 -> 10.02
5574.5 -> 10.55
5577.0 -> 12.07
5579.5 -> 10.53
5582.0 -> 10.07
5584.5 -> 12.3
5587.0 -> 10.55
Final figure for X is 2.32 angstrom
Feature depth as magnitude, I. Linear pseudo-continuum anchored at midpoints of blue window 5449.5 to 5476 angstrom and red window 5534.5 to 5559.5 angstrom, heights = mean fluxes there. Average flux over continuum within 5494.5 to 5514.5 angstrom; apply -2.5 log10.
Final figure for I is 0.02 mag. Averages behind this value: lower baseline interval 8.88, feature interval 9.39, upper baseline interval 10.3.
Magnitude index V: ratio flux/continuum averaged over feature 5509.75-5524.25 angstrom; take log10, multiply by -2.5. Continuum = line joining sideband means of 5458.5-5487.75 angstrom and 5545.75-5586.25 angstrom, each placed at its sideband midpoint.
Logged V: 0.06 mag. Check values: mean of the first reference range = 9.6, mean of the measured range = 9.54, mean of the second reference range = 10.6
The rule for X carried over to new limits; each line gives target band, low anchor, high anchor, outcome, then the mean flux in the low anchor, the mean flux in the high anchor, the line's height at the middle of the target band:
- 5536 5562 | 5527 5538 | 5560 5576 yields -1.2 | 9.47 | 10.3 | 9.87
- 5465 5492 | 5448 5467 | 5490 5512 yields -2.6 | 8.39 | 9.79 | 9.07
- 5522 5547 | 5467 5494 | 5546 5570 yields 0.8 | 10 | 10.4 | 10.3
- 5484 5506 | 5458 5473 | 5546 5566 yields -0.5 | 9.52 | 10.4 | 9.8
